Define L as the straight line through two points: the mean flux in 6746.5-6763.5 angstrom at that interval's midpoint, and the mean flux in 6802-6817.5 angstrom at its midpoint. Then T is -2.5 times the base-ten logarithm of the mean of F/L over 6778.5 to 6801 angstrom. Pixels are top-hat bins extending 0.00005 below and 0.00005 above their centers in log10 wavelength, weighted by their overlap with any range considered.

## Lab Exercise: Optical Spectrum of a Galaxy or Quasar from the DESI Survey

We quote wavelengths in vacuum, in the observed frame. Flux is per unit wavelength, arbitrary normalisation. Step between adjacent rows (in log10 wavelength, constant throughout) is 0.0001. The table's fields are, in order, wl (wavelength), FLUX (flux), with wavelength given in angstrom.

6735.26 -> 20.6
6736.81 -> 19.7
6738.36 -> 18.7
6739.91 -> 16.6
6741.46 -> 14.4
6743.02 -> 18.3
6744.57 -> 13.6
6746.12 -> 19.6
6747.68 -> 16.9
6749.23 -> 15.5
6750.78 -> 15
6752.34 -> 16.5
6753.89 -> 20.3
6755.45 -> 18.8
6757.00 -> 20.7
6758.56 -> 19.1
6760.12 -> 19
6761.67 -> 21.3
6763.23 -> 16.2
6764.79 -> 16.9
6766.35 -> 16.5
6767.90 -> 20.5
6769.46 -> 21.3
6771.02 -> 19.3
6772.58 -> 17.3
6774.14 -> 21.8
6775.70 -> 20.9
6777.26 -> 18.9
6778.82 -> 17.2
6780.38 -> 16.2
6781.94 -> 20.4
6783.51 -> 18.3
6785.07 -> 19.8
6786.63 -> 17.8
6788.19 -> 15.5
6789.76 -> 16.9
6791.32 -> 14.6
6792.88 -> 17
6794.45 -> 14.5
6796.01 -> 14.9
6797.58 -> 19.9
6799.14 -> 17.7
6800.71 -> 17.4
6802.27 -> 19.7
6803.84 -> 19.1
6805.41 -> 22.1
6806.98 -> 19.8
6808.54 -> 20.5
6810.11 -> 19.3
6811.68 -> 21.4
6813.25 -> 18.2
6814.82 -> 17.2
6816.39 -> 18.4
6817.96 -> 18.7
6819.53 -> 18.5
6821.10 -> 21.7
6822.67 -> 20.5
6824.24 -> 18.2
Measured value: 0.11 mag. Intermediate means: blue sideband 18.2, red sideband 19.5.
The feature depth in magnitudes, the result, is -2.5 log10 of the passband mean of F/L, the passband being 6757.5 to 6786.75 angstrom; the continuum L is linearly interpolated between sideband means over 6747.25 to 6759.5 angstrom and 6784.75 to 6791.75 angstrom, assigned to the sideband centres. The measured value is -0.10 mag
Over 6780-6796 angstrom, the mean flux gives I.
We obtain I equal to 17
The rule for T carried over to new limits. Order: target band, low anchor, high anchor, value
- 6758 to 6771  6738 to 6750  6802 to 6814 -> -0.07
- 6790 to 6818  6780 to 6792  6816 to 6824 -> 0.02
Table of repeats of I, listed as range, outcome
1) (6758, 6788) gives 18.8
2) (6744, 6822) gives 18.4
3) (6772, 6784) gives 18.9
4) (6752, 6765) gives 18.9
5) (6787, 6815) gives 18.1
